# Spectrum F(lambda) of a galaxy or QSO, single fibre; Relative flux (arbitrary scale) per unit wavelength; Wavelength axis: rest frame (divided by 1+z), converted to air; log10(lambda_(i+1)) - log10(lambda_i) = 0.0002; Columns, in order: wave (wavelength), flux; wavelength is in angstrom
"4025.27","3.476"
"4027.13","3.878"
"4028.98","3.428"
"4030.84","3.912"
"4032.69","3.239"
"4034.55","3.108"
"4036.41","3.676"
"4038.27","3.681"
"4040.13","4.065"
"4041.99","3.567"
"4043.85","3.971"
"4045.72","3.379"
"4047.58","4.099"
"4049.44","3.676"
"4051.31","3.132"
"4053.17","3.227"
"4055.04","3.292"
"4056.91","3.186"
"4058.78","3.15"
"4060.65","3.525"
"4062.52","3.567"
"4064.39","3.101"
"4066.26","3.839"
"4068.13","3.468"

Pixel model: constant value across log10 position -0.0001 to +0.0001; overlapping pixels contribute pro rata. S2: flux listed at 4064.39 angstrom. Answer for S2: 3.101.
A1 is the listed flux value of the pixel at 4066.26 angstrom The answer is 3.839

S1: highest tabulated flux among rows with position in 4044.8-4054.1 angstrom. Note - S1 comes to 4.099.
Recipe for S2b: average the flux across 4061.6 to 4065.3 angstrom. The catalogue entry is 3.34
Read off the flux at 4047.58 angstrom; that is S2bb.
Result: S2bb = 4.099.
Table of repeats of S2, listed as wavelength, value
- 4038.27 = 3.681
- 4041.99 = 3.567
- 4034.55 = 3.108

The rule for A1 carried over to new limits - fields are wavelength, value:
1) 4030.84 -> 3.912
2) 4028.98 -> 3.428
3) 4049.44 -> 3.676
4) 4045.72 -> 3.379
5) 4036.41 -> 3.676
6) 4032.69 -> 3.239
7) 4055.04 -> 3.292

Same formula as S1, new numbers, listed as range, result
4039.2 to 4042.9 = 4.065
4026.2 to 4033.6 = 3.912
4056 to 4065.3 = 3.567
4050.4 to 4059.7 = 3.292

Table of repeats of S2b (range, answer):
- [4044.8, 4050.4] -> 3.72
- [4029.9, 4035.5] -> 3.42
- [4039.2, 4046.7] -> 3.75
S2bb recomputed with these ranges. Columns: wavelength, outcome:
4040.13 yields 4.065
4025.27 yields 3.476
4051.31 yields 3.132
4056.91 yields 3.186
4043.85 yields 3.971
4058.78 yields 3.15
